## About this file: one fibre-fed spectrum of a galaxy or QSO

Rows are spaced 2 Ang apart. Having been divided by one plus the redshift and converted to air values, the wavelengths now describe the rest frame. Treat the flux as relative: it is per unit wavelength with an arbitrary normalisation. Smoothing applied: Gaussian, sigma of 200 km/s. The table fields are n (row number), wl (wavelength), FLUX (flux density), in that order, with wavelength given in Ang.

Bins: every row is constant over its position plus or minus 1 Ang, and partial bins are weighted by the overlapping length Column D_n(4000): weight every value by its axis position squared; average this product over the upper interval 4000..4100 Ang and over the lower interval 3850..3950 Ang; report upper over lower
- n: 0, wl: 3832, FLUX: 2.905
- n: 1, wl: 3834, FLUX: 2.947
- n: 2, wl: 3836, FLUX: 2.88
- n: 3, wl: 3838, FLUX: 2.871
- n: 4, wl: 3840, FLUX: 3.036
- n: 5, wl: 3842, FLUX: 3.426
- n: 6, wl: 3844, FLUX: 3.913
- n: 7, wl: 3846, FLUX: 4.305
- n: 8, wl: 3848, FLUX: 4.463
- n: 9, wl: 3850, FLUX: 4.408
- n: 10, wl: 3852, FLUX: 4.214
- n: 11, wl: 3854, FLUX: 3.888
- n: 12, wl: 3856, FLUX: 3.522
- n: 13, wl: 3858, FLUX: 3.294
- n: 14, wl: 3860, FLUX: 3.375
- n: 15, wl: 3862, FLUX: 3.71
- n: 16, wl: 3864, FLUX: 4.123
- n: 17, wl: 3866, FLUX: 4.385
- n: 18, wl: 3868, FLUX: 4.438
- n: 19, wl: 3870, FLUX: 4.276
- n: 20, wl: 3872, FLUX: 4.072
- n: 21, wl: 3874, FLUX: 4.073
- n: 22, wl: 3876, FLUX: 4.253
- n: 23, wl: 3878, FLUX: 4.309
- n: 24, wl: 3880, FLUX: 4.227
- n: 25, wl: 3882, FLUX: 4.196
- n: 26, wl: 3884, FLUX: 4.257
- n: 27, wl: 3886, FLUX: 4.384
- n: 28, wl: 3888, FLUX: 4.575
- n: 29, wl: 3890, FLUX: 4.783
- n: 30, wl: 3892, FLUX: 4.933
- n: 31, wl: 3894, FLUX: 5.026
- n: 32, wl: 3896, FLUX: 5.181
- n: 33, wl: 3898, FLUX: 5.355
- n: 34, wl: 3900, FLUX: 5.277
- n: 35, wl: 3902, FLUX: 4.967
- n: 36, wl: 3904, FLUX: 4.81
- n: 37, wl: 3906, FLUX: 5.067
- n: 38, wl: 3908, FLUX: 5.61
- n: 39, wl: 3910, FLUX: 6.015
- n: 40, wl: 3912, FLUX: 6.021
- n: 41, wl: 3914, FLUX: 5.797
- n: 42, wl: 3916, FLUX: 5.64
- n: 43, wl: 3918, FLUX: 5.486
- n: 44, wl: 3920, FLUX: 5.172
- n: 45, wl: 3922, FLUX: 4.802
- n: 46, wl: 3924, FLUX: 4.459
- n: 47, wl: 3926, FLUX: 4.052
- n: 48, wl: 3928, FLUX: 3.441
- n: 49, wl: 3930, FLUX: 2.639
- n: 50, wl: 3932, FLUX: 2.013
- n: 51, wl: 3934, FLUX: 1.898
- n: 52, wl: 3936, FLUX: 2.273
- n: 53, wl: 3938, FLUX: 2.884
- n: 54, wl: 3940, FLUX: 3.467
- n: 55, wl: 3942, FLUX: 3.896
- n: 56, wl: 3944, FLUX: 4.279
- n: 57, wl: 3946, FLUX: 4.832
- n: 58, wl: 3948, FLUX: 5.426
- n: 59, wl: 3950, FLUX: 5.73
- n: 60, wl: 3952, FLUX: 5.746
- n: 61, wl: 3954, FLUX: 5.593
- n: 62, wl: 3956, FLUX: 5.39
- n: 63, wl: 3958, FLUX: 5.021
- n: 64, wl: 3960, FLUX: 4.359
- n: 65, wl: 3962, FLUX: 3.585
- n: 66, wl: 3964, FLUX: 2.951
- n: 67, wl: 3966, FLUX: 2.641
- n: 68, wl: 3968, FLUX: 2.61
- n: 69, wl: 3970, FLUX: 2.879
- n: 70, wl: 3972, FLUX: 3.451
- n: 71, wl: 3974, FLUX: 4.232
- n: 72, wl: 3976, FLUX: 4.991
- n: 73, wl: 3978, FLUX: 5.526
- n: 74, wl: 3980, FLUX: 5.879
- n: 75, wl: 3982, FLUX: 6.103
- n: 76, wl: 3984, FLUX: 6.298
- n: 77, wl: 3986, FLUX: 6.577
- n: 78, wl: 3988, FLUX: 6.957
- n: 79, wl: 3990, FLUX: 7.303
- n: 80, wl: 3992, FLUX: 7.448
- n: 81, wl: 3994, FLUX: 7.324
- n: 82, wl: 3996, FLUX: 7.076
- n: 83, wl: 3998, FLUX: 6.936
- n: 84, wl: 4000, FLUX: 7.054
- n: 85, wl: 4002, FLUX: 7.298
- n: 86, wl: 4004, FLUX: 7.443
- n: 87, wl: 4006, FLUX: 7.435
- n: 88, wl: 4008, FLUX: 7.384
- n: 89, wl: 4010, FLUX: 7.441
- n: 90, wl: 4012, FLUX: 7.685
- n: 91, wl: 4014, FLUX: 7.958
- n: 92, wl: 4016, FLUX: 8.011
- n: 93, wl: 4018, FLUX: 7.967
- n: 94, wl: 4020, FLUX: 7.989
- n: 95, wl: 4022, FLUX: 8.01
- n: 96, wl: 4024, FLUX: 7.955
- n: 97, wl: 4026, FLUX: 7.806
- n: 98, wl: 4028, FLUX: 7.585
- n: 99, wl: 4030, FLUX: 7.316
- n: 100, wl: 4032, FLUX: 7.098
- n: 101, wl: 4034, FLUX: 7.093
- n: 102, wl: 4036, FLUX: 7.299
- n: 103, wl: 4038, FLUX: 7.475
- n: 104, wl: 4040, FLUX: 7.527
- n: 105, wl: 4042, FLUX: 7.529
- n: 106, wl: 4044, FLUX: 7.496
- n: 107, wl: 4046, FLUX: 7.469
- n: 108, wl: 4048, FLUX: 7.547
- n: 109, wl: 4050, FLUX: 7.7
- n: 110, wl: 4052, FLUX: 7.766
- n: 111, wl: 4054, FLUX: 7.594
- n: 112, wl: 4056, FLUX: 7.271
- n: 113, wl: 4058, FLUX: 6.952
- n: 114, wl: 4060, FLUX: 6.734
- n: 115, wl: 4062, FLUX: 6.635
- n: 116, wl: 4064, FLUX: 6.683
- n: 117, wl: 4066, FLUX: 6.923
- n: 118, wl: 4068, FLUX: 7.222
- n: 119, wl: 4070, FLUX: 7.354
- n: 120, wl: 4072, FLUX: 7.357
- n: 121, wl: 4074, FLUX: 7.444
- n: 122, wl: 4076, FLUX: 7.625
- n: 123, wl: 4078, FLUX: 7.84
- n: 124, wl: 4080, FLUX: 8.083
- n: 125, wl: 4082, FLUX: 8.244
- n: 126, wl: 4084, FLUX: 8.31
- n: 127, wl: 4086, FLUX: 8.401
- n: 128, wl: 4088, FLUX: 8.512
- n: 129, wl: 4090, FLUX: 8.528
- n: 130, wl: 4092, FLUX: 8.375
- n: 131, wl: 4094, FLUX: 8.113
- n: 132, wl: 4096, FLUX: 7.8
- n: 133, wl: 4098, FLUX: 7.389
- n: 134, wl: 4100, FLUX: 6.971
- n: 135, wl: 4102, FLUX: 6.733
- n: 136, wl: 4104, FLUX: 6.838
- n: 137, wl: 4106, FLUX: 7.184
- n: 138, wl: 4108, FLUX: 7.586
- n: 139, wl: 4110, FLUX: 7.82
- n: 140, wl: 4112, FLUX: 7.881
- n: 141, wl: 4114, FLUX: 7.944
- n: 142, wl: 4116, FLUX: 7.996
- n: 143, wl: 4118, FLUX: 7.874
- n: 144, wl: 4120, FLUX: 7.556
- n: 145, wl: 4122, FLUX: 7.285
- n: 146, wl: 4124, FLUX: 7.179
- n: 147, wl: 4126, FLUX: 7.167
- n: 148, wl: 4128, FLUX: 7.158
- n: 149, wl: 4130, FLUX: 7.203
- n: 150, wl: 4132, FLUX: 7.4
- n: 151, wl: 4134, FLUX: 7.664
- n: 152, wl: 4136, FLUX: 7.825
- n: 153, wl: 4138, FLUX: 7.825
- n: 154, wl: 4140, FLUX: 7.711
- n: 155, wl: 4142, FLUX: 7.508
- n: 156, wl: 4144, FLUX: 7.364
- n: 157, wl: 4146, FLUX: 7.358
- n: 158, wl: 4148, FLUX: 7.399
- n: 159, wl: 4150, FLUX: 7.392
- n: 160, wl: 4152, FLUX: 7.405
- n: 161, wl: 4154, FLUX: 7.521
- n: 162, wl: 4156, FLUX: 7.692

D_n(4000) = 1.9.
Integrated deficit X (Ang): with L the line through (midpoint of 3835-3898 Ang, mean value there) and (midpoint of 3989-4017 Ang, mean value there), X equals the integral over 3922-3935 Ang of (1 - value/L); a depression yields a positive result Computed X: 5.5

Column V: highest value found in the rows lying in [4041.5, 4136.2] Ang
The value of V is 8.528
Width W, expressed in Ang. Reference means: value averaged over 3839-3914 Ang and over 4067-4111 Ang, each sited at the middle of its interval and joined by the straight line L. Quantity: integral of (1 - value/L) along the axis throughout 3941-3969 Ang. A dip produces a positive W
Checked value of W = 6.0 Ang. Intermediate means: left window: 4.46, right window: 7.71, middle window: 4.43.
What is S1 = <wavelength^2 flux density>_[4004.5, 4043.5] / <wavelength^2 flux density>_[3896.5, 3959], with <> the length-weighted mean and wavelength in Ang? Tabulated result 1.73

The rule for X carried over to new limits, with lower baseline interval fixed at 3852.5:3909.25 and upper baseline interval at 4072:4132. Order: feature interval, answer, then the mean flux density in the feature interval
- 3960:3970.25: 4.69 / 3.08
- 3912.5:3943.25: 7.22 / 3.9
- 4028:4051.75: -2.31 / 7.43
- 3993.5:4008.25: -2.45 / 7.23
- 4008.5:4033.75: -4.72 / 7.71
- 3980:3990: -0.89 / 6.51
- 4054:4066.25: 0.25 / 6.92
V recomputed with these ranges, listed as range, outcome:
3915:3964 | 5.746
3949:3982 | 6.103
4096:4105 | 7.8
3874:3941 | 6.021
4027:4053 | 7.766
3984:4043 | 8.011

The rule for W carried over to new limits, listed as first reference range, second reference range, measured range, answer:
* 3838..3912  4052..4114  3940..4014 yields 4.45 Ang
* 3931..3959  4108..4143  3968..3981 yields 1.10 Ang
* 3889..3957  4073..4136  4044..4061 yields -1.44 Ang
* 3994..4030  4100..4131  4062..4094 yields -1.27 Ang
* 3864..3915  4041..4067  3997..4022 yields -3.70 Ang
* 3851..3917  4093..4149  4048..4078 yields -2.13 Ang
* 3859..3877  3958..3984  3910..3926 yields -4.46 Ang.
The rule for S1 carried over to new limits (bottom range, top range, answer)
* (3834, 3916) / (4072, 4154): 1.96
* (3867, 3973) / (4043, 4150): 1.88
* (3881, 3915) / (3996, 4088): 1.59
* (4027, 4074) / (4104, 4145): 1.07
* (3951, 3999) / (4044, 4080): 1.45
